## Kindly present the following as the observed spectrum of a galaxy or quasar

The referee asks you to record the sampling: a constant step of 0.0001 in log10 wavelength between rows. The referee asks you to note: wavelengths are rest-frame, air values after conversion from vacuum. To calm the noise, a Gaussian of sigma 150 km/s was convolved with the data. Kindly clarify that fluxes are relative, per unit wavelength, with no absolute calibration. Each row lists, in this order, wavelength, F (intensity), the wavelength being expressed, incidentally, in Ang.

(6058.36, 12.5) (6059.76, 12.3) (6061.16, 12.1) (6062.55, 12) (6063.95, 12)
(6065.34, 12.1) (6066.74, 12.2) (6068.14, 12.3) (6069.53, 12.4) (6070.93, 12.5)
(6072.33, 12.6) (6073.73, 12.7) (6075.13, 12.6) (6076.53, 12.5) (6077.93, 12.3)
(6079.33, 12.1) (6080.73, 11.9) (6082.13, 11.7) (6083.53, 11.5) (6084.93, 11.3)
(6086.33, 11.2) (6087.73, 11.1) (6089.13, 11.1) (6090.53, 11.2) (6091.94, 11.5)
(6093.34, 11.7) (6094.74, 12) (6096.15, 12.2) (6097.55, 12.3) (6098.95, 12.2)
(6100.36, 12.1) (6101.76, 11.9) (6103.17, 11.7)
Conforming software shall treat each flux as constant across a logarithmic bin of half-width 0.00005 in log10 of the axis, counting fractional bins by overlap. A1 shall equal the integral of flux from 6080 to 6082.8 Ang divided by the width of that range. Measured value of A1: 11.8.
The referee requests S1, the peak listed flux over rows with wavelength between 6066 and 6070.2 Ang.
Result 12.4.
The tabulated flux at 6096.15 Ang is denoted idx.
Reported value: 12.2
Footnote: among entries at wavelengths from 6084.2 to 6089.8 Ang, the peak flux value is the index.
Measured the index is 11.3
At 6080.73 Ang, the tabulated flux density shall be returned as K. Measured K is 11.9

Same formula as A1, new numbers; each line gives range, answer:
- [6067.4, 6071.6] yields 12.4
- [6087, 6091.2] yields 11.1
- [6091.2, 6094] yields 11.6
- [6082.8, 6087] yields 11.3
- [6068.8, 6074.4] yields 12.6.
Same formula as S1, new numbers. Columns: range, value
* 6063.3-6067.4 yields 12.2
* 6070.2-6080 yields 12.7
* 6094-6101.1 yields 12.3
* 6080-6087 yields 11.9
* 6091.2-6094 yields 11.7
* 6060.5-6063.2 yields 12.1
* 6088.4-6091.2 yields 11.2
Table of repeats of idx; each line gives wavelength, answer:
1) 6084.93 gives 11.3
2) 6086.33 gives 11.2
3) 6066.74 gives 12.2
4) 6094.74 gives 12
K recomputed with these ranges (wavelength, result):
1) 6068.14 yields 12.3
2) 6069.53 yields 12.4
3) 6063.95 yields 12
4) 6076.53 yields 12.5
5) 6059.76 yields 12.3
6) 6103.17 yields 11.7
